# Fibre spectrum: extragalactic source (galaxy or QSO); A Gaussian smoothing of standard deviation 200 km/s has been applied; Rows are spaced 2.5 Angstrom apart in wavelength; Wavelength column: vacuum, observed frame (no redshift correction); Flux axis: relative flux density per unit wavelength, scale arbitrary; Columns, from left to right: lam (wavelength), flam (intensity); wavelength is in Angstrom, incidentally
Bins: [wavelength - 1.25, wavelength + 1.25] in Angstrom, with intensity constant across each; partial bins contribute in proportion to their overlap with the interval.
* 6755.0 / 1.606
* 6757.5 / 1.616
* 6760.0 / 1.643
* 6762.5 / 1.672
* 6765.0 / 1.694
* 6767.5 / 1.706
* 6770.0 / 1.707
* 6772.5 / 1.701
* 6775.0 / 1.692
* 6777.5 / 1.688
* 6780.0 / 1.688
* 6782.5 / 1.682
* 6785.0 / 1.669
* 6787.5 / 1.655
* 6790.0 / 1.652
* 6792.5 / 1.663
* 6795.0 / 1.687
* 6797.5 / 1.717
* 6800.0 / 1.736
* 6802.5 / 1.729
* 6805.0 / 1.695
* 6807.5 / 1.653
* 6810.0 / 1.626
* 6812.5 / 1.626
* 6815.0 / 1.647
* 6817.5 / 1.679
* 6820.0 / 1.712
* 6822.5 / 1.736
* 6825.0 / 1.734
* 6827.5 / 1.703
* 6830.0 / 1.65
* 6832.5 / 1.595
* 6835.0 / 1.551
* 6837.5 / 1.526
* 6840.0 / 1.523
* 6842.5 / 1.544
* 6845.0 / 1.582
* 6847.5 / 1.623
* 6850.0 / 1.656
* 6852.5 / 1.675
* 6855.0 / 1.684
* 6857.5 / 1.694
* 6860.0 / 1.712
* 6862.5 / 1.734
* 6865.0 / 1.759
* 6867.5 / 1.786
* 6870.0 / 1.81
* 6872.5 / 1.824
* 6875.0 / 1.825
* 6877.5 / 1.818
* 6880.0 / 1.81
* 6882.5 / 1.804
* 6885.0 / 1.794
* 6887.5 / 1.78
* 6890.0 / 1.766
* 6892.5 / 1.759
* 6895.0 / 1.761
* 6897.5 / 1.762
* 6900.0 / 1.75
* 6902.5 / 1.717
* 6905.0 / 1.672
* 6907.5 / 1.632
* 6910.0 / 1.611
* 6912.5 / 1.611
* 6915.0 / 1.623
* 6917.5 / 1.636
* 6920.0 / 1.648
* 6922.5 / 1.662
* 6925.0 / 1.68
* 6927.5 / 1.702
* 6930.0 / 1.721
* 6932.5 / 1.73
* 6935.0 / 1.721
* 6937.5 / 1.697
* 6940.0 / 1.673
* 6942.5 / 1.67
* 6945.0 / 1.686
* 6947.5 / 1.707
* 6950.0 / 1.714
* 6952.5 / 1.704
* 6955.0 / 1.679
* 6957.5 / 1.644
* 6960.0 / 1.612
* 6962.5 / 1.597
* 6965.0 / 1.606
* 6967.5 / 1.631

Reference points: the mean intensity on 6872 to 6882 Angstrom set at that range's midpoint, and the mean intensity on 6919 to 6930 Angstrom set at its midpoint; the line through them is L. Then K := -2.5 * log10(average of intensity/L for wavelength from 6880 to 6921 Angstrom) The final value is 0.02 mag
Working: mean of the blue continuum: 1.82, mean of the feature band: 1.71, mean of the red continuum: 1.68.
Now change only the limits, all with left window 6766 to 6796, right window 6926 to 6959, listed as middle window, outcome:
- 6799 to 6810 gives -0.01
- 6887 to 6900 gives -0.05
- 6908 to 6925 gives 0.04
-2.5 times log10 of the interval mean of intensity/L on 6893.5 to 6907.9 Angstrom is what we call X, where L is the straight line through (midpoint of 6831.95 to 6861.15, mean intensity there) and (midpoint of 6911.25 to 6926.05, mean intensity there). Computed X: -0.06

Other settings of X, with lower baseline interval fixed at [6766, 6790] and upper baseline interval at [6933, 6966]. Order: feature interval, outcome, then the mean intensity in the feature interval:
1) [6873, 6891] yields -0.08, 1.8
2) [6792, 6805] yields -0.02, 1.71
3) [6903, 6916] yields 0.03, 1.63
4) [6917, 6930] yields 0.00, 1.67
